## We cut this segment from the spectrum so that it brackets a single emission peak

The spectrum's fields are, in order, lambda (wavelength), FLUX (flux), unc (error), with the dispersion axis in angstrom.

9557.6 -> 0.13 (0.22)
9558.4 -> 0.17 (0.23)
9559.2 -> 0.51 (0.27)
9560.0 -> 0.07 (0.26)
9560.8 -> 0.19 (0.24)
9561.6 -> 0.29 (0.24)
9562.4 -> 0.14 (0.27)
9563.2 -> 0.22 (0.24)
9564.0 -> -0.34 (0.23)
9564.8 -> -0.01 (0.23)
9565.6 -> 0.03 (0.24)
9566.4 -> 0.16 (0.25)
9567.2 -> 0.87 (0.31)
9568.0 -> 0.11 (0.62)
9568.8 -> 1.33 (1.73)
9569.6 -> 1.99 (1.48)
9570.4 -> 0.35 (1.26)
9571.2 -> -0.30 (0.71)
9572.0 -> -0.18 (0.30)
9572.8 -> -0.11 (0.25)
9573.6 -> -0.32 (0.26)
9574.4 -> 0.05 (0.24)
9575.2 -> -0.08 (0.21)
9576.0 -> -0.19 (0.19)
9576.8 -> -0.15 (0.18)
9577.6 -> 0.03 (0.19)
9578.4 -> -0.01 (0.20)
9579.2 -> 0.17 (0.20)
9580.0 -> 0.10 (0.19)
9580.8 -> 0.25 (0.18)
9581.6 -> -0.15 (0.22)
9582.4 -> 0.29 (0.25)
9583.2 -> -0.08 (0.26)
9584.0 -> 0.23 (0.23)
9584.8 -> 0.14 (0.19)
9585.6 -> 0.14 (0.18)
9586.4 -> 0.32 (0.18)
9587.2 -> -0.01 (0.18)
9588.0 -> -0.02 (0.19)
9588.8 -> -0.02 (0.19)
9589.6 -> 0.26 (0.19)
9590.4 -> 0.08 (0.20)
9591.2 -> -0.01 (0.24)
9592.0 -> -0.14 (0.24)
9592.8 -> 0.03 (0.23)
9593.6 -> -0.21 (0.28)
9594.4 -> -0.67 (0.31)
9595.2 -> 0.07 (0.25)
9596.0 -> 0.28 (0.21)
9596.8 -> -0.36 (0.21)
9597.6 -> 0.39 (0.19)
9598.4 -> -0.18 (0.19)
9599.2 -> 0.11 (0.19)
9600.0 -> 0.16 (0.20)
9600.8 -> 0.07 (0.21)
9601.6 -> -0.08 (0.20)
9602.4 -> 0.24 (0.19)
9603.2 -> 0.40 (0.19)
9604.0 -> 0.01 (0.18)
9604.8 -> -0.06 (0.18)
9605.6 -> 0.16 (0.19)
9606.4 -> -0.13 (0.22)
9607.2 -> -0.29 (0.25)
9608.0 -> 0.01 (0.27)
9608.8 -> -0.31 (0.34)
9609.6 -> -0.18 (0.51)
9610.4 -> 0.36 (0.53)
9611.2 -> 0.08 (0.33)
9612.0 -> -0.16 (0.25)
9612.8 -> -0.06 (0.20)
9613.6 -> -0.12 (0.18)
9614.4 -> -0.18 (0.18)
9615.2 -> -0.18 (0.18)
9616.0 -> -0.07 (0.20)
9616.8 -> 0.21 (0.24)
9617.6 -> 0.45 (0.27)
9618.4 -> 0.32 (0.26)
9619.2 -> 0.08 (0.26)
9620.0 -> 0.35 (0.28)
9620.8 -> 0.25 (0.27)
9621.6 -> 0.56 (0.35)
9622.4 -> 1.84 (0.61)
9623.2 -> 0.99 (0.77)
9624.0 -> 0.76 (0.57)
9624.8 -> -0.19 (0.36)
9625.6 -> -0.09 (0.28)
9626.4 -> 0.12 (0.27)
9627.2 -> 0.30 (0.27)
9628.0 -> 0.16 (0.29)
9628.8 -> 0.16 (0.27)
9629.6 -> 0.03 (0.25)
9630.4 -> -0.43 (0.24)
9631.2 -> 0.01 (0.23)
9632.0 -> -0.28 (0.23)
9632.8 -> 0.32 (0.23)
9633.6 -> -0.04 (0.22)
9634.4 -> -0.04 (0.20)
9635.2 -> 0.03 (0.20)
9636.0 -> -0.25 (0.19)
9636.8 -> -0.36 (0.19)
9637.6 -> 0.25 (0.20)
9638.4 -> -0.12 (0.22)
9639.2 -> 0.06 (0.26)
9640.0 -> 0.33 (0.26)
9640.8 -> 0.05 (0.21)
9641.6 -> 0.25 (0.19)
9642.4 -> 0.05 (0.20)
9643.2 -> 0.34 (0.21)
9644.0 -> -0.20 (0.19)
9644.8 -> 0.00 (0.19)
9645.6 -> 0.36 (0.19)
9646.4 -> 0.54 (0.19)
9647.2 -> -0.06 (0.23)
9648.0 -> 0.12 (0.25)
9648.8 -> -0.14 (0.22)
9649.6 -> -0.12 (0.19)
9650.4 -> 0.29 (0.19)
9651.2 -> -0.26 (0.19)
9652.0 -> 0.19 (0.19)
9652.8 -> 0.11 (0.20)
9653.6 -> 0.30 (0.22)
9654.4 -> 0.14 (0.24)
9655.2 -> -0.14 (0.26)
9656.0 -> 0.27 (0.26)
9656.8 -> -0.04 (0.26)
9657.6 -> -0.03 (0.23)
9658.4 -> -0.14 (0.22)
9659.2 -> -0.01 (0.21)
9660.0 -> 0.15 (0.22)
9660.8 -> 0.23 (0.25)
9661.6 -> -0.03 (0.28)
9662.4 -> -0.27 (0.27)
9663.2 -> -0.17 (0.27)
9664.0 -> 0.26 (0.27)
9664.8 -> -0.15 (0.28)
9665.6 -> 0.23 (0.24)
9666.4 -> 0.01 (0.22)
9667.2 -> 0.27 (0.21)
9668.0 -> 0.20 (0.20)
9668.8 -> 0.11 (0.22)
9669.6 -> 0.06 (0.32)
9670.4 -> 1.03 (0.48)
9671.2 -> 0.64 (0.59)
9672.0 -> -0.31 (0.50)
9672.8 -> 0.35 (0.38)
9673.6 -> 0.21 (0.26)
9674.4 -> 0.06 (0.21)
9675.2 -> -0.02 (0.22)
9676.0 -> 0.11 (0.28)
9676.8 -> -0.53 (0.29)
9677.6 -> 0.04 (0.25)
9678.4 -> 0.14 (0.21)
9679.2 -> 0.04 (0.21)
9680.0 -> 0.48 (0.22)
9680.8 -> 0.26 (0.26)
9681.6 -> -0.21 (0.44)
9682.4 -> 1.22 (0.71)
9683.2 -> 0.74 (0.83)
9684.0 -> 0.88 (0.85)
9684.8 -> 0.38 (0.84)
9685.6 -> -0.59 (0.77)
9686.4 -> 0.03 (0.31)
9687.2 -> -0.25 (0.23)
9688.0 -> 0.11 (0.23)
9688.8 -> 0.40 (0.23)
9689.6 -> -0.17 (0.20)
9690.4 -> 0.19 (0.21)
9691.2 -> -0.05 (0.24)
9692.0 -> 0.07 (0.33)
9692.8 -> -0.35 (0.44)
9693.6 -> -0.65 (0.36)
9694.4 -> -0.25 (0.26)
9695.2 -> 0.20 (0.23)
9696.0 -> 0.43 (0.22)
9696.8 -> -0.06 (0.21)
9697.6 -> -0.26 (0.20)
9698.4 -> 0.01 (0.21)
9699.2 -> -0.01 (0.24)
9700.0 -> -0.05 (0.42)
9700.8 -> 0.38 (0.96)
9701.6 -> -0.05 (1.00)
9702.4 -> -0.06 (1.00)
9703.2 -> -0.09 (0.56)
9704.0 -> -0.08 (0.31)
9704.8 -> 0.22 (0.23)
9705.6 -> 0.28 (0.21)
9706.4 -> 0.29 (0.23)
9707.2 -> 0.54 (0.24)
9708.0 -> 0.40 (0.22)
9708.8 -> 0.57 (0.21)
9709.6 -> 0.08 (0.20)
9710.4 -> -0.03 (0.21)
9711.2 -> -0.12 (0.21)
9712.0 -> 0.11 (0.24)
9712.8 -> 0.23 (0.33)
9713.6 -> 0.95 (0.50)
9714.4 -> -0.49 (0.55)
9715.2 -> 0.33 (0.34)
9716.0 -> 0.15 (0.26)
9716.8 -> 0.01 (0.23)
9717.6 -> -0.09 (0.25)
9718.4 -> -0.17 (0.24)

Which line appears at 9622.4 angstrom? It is H-gamma 4340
